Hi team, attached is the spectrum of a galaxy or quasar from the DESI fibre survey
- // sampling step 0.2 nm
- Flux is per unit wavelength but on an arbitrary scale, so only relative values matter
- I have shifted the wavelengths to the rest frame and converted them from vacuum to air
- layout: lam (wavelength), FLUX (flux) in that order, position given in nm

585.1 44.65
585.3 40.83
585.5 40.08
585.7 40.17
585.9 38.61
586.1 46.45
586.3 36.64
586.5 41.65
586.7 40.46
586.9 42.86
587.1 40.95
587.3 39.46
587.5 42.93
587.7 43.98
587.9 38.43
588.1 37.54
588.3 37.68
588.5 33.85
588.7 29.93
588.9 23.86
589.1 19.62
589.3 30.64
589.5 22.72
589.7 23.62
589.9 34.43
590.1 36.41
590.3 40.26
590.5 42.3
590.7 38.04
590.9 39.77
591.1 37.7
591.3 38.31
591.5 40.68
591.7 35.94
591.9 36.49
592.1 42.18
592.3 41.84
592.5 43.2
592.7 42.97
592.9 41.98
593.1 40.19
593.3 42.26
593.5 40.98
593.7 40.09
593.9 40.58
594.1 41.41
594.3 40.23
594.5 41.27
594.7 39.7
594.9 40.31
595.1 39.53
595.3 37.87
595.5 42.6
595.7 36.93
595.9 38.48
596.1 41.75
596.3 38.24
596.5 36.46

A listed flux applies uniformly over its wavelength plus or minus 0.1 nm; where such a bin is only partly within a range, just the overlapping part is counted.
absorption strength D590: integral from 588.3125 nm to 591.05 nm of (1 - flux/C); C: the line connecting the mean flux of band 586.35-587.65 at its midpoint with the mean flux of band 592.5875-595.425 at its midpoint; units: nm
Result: 0.59 nm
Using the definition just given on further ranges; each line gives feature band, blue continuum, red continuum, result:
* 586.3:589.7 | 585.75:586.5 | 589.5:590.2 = 0.06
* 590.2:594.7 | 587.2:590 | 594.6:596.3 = -0.47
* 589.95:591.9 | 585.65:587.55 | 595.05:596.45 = 0.08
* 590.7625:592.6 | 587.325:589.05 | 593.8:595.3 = -0.06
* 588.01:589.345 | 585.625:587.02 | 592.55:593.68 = 0.35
